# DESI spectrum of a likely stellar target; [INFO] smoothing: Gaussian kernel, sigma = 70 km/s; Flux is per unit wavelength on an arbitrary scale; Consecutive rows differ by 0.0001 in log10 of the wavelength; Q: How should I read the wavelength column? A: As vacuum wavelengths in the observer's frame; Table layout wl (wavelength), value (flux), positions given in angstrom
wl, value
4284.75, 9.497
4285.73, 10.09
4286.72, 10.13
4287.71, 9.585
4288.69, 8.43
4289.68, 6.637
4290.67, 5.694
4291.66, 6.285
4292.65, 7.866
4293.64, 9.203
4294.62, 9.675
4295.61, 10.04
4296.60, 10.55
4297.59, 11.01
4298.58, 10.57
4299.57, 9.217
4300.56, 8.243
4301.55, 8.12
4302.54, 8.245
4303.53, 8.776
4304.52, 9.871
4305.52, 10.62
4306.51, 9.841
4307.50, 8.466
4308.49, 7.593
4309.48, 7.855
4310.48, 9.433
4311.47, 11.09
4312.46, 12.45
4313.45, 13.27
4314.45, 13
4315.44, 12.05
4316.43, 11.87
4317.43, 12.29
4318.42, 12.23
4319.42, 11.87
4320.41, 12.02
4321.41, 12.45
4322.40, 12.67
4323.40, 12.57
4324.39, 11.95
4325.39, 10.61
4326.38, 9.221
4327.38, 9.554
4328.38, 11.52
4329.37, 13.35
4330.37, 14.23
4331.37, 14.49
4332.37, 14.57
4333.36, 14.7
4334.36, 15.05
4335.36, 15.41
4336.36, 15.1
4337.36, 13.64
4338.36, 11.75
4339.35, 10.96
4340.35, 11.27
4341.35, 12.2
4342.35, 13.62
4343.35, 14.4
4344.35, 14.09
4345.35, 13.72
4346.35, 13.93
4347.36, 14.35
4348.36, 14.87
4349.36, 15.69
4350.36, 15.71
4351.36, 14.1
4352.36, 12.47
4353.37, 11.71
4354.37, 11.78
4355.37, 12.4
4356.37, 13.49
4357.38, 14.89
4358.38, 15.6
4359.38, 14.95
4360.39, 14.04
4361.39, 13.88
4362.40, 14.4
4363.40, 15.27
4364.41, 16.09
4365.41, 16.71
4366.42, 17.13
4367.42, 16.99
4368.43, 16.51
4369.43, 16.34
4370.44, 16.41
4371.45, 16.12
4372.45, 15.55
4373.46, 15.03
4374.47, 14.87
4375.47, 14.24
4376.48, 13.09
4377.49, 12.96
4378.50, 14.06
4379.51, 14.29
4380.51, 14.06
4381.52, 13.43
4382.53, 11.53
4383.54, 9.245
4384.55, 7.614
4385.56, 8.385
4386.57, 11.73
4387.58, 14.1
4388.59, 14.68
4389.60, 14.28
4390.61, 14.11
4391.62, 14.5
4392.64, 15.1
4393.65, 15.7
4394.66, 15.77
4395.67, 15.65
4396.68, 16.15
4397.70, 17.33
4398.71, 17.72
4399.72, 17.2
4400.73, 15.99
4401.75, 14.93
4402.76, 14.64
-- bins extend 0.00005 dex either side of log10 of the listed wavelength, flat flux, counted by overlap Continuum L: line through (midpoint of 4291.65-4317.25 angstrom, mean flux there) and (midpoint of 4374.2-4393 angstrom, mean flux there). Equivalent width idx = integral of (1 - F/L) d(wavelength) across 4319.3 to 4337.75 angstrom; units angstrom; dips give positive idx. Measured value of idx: -3.5 angstrom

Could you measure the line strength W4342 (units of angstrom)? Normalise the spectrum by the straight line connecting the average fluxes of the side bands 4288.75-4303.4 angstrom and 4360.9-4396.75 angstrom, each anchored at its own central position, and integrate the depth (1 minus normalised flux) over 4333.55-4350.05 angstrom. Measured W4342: -2.8 angstrom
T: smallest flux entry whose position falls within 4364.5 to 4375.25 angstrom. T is 14.87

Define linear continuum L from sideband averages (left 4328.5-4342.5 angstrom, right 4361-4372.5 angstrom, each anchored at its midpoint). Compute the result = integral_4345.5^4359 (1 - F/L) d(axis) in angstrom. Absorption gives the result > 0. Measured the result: 0.8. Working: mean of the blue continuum 13.5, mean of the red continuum 16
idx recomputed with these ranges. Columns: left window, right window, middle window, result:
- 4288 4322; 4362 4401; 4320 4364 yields -4.35 angstrom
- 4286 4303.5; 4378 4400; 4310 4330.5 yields -3.37 angstrom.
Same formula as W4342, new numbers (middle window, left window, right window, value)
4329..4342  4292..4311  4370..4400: -2.79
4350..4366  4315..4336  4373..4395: -1.51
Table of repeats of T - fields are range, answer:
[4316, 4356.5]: 9.221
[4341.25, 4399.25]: 7.614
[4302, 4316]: 7.593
